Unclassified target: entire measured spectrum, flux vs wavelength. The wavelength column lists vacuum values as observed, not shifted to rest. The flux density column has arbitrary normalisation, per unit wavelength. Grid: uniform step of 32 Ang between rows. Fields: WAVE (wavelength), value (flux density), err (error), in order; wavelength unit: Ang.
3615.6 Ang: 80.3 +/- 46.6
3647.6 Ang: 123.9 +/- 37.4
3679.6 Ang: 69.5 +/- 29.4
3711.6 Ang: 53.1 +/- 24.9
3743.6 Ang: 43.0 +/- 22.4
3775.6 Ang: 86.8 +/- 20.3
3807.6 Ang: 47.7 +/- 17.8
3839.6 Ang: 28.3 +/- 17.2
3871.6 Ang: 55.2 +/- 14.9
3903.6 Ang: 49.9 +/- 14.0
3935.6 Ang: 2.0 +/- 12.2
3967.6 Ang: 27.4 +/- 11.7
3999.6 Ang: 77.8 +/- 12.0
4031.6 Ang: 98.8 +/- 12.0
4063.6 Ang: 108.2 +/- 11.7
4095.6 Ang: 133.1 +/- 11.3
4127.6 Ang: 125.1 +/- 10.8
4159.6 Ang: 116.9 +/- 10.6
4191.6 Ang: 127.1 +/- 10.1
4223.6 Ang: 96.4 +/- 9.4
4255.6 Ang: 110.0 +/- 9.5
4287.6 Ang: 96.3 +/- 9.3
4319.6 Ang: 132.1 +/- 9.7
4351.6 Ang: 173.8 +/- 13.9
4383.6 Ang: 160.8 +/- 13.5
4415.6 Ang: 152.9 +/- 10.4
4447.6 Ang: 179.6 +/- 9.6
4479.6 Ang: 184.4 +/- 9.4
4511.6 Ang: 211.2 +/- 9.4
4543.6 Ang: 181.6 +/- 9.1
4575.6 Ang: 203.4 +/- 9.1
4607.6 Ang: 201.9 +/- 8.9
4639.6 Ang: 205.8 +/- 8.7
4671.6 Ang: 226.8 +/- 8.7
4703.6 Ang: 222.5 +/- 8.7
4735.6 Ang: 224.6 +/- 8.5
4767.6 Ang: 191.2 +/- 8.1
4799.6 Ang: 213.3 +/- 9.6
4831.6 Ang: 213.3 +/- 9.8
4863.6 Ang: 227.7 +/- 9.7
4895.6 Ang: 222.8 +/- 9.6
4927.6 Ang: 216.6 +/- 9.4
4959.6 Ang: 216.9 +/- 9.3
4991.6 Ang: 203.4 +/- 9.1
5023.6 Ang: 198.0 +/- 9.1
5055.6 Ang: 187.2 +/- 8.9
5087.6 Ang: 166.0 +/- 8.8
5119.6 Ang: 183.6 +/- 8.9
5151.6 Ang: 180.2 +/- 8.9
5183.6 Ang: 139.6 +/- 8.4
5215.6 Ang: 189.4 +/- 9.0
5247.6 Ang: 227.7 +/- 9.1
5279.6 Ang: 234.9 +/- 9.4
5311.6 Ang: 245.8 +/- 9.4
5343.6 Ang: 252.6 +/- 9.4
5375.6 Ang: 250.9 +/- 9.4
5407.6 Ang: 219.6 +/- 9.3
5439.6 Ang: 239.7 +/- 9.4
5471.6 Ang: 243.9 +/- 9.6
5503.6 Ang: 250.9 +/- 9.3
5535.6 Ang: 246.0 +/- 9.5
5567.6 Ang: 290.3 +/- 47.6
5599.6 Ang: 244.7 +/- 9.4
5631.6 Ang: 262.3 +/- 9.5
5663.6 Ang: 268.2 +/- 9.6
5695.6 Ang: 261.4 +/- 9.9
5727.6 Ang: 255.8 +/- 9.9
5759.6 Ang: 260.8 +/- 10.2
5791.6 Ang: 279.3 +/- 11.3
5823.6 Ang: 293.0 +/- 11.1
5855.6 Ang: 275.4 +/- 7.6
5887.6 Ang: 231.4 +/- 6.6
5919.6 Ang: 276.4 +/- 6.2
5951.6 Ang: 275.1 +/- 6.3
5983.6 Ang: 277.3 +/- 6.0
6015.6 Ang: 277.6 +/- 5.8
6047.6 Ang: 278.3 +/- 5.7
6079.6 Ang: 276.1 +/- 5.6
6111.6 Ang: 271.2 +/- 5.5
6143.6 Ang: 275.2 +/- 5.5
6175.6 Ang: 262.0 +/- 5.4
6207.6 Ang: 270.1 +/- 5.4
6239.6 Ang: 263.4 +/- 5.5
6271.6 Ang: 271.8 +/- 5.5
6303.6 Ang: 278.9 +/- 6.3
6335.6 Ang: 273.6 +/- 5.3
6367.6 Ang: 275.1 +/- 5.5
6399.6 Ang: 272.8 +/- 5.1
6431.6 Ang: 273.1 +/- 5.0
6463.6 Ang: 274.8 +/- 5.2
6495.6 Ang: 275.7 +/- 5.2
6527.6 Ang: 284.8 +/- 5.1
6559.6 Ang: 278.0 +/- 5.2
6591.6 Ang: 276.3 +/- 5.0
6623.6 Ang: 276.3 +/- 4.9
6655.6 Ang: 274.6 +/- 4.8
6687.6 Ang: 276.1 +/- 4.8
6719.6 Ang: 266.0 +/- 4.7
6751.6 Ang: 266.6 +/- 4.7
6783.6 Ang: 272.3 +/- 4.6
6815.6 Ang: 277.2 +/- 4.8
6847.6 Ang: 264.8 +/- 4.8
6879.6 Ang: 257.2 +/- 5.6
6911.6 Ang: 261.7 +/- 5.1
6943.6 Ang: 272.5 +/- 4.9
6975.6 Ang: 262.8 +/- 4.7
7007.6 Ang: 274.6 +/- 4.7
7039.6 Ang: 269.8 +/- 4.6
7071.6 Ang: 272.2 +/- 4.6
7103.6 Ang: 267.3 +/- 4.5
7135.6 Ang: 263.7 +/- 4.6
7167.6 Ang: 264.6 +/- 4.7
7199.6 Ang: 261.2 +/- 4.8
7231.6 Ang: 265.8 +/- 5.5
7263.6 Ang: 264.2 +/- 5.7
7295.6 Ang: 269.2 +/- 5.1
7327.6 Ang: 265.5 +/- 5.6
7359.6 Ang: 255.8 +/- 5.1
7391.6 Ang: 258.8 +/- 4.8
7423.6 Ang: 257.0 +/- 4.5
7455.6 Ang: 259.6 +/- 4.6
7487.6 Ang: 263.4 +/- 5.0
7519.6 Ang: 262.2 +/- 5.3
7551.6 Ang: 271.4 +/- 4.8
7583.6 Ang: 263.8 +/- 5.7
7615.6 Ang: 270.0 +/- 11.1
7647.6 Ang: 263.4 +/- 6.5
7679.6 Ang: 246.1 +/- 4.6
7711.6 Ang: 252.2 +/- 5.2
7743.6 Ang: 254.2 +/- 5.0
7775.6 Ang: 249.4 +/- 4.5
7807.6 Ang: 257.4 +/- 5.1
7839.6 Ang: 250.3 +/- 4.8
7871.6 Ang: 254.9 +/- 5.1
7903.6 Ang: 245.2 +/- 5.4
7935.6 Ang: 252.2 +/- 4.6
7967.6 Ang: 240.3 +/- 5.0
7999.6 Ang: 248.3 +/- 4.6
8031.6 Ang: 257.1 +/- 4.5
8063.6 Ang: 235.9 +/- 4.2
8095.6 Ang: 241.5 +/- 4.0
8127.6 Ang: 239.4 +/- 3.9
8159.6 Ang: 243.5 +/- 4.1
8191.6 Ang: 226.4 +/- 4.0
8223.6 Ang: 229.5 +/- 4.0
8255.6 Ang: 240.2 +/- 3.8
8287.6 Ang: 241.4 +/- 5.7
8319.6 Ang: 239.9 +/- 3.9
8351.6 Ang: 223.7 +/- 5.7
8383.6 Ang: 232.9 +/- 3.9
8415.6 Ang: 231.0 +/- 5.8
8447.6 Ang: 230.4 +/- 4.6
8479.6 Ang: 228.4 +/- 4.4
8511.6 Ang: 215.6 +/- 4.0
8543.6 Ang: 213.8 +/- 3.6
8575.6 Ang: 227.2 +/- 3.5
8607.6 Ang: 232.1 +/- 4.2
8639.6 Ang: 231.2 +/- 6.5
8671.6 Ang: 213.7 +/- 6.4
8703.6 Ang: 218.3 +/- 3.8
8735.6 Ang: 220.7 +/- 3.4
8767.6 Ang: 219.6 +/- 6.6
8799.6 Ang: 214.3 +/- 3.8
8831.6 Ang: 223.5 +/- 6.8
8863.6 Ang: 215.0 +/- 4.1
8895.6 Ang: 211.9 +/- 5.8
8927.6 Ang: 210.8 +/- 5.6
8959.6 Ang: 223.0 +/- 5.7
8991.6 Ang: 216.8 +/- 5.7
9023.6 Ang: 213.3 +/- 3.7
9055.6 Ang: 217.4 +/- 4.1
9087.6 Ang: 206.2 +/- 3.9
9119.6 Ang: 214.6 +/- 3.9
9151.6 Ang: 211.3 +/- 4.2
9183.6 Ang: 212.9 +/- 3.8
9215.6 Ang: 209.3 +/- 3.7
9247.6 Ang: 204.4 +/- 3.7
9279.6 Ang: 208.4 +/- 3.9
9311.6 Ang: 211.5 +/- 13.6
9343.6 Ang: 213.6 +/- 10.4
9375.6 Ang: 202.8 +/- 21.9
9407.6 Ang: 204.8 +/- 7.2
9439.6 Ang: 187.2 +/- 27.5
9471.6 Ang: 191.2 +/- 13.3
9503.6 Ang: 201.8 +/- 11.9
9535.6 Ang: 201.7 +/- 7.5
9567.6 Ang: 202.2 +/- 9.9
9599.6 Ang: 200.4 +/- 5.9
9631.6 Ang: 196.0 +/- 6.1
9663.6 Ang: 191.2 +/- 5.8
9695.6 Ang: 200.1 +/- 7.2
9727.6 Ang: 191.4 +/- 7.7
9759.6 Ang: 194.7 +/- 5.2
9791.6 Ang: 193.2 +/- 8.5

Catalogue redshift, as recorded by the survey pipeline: 0.00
